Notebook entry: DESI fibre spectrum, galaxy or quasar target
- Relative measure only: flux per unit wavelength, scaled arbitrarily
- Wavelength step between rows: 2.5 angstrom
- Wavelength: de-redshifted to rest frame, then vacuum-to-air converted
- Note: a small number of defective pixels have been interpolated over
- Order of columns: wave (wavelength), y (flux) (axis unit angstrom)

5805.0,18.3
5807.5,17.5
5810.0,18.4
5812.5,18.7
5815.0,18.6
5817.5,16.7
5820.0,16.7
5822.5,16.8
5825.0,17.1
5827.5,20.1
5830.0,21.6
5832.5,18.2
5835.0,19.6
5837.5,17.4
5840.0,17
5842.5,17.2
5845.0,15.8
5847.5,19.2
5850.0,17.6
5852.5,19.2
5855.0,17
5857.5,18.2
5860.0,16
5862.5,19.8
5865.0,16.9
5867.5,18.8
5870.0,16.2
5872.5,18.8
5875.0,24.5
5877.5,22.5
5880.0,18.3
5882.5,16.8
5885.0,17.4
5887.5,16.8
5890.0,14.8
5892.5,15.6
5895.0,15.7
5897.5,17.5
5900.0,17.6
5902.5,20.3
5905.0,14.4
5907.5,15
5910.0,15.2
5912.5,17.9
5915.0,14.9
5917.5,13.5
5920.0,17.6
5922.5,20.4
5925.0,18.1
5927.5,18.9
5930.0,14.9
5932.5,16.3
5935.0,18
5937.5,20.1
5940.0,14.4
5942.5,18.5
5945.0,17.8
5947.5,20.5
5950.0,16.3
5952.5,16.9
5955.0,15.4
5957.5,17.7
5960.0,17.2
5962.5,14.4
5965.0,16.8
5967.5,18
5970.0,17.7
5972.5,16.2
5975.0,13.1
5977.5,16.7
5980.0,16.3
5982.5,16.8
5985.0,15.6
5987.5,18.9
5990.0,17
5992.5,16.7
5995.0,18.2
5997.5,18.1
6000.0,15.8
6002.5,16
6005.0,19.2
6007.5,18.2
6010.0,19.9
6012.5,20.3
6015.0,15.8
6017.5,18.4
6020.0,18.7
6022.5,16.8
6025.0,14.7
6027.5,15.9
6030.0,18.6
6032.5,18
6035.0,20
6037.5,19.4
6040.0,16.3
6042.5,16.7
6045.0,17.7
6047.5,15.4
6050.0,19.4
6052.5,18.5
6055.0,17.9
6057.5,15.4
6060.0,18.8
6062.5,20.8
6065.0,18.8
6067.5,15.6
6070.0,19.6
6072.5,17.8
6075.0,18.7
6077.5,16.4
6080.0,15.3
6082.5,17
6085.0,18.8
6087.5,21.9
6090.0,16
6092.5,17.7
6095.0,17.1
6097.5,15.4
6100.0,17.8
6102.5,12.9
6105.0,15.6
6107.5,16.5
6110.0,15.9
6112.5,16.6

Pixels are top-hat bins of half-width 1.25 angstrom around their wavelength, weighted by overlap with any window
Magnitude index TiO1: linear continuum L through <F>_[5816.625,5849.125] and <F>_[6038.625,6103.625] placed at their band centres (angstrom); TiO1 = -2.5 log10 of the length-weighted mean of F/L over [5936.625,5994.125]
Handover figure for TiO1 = 0.05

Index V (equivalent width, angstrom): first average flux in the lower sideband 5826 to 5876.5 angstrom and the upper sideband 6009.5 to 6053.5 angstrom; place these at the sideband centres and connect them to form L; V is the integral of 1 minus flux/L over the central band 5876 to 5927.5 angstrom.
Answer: 3.3 angstrom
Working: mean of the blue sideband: 18.5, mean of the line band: 17.1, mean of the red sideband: 17.8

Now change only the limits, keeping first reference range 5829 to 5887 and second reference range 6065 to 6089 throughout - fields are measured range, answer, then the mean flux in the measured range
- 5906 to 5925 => 1.9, 16.4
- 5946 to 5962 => 0.9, 17.2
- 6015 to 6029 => 0.9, 16.8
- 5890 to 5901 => 1.2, 16.4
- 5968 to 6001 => 2.5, 16.7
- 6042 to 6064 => 0.1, 17.9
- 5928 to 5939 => 0.5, 17.4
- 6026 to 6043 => 0.2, 17.8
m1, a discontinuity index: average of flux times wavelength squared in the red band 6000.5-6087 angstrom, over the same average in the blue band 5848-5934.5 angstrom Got 1.07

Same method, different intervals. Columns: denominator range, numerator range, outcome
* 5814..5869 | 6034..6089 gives 1.08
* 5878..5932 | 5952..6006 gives 1.02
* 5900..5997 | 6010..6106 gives 1.08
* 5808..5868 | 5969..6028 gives 1.00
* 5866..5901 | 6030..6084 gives 1.05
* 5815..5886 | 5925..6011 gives 0.98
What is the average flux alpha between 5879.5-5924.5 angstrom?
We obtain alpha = 16.6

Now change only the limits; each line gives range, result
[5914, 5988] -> 16.9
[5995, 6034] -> 17.7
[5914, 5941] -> 17.1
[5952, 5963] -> 16.4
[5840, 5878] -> 18.4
